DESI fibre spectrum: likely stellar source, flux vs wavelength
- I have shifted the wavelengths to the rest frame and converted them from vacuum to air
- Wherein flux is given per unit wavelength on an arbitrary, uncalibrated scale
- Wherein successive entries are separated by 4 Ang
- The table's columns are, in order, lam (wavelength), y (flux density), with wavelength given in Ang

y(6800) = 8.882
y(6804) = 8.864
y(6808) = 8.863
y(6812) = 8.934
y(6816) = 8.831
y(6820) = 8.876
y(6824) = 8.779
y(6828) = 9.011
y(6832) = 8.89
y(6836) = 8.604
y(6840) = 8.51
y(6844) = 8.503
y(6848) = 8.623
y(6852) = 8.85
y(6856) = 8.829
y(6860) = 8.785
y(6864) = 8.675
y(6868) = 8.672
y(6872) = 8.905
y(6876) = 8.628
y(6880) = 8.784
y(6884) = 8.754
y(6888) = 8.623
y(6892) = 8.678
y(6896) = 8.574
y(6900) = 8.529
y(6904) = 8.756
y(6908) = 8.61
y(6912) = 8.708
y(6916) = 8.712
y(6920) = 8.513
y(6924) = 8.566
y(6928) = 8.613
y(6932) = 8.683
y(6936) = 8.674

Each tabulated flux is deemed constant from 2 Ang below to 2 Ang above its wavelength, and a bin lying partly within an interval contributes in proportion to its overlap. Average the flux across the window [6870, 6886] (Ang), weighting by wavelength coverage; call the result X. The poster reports 8.77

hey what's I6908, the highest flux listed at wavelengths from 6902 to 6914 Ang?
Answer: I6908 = 8.756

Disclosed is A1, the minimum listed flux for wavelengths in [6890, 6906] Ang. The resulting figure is 8.529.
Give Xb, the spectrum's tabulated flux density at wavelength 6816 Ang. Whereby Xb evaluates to 8.831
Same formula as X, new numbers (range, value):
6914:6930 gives 8.6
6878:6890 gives 8.72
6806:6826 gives 8.86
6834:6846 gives 8.54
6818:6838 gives 8.83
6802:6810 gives 8.86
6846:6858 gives 8.77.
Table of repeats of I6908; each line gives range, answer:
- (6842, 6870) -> 8.85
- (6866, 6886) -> 8.905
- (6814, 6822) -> 8.876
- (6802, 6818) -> 8.934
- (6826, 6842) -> 9.011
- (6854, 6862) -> 8.829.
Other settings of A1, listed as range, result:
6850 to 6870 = 8.672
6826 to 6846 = 8.503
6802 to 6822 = 8.831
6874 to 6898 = 8.574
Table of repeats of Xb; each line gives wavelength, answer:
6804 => 8.864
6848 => 8.623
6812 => 8.934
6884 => 8.754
